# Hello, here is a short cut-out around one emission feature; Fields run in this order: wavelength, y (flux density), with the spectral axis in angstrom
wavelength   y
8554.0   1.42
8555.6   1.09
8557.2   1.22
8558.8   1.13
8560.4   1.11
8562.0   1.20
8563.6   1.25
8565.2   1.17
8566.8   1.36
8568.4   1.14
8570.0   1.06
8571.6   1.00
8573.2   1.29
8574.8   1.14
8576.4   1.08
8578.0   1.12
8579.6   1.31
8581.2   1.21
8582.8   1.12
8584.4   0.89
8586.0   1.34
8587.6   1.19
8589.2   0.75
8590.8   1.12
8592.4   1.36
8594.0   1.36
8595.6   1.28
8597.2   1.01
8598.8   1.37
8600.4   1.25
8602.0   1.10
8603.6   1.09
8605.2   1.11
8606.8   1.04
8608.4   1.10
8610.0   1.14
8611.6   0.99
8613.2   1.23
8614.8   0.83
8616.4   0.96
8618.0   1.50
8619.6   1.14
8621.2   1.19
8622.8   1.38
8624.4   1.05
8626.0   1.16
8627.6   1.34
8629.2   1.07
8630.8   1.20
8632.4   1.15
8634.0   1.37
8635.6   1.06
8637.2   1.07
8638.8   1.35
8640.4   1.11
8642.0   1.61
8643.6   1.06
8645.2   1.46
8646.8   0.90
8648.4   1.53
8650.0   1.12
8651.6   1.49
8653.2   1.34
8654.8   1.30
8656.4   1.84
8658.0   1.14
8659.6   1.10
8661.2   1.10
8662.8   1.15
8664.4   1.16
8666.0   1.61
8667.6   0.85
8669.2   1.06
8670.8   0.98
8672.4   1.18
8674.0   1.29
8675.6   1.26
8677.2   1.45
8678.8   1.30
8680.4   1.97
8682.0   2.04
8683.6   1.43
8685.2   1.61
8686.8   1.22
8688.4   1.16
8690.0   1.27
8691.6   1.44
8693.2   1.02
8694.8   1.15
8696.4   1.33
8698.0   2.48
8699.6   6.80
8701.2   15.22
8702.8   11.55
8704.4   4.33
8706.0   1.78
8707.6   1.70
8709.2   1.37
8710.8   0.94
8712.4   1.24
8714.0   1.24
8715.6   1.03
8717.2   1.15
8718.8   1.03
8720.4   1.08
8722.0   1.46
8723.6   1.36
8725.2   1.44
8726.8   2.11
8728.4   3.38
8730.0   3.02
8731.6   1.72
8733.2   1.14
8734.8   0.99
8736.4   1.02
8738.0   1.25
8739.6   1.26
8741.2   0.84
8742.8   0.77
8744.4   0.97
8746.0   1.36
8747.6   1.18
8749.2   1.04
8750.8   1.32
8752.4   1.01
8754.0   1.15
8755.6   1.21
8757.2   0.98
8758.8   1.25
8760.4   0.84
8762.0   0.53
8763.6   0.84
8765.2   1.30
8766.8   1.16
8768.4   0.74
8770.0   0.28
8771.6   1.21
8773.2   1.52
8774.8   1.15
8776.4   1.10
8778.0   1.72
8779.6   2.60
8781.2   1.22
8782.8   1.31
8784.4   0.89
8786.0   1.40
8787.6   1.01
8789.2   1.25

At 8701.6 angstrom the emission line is H-alpha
